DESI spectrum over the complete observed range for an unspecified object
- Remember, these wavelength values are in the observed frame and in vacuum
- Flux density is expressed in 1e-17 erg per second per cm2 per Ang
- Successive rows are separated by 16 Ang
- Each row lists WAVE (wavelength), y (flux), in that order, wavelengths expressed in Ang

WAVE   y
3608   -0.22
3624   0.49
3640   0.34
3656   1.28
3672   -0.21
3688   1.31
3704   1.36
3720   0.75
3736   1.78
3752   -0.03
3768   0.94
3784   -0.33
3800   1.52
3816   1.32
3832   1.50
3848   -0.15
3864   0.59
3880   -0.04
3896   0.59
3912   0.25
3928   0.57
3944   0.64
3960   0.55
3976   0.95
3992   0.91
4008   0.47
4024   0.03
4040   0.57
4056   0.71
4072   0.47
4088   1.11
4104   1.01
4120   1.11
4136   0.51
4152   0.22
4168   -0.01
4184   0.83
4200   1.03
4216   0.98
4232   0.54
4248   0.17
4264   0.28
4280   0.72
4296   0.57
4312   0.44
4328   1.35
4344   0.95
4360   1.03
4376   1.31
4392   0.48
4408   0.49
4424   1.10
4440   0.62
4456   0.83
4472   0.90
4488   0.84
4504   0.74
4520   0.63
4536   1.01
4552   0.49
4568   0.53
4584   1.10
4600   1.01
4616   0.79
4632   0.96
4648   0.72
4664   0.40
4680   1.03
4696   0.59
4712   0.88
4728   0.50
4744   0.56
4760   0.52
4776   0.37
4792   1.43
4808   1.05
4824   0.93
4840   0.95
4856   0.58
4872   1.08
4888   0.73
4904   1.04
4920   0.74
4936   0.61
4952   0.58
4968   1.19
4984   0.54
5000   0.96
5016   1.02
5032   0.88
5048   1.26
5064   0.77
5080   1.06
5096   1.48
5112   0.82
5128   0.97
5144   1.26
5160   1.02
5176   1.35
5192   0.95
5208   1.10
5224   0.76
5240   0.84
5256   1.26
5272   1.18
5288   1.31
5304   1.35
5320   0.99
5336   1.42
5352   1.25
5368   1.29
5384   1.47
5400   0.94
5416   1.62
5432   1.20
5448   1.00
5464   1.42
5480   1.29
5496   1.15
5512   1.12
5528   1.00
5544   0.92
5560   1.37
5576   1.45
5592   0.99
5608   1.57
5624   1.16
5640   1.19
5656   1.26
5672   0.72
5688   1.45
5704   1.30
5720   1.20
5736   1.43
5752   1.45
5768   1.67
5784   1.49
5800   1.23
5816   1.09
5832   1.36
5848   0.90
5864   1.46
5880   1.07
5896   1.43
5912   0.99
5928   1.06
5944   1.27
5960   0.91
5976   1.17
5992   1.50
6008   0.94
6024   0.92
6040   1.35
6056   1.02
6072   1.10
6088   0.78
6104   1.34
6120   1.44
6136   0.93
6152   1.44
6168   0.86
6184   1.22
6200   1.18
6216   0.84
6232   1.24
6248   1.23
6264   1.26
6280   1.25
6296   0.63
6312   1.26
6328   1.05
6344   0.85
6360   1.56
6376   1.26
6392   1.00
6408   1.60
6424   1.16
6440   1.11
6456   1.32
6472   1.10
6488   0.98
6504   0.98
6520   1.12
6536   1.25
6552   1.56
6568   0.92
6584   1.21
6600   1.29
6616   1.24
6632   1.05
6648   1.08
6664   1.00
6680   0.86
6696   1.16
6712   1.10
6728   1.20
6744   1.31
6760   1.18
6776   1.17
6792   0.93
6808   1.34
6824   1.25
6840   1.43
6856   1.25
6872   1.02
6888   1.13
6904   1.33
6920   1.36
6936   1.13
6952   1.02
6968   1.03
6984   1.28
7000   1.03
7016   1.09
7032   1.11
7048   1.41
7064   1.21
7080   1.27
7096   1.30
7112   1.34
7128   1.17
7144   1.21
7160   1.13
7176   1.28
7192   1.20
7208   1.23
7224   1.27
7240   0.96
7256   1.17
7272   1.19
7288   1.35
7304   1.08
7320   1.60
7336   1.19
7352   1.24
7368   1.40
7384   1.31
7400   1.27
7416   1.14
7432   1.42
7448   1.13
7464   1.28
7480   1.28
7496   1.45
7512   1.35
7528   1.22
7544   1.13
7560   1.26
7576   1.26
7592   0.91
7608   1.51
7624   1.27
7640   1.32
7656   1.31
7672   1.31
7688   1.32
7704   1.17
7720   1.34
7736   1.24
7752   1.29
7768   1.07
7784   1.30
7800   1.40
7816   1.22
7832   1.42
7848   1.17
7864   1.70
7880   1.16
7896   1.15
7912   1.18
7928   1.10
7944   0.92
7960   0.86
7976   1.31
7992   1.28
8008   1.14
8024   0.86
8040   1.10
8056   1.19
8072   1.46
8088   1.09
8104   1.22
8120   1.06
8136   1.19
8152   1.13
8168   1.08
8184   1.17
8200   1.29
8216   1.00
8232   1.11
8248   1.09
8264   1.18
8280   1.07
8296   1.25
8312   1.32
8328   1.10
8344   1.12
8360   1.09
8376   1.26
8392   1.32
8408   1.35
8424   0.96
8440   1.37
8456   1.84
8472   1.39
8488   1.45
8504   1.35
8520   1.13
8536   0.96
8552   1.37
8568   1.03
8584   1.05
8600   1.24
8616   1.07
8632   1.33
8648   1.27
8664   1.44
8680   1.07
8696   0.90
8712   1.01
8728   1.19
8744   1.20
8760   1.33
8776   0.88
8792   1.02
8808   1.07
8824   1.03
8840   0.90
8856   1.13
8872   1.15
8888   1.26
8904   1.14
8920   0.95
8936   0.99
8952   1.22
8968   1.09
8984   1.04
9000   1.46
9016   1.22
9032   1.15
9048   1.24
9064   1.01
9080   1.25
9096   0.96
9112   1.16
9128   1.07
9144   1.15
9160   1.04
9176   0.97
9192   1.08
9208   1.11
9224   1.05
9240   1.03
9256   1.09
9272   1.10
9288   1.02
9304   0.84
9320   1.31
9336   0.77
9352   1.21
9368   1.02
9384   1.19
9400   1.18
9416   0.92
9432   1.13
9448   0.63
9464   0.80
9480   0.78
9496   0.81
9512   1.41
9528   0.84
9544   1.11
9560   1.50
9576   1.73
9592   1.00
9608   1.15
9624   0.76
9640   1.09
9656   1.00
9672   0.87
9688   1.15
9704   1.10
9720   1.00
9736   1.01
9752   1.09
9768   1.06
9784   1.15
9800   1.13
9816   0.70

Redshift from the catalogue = 0.29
